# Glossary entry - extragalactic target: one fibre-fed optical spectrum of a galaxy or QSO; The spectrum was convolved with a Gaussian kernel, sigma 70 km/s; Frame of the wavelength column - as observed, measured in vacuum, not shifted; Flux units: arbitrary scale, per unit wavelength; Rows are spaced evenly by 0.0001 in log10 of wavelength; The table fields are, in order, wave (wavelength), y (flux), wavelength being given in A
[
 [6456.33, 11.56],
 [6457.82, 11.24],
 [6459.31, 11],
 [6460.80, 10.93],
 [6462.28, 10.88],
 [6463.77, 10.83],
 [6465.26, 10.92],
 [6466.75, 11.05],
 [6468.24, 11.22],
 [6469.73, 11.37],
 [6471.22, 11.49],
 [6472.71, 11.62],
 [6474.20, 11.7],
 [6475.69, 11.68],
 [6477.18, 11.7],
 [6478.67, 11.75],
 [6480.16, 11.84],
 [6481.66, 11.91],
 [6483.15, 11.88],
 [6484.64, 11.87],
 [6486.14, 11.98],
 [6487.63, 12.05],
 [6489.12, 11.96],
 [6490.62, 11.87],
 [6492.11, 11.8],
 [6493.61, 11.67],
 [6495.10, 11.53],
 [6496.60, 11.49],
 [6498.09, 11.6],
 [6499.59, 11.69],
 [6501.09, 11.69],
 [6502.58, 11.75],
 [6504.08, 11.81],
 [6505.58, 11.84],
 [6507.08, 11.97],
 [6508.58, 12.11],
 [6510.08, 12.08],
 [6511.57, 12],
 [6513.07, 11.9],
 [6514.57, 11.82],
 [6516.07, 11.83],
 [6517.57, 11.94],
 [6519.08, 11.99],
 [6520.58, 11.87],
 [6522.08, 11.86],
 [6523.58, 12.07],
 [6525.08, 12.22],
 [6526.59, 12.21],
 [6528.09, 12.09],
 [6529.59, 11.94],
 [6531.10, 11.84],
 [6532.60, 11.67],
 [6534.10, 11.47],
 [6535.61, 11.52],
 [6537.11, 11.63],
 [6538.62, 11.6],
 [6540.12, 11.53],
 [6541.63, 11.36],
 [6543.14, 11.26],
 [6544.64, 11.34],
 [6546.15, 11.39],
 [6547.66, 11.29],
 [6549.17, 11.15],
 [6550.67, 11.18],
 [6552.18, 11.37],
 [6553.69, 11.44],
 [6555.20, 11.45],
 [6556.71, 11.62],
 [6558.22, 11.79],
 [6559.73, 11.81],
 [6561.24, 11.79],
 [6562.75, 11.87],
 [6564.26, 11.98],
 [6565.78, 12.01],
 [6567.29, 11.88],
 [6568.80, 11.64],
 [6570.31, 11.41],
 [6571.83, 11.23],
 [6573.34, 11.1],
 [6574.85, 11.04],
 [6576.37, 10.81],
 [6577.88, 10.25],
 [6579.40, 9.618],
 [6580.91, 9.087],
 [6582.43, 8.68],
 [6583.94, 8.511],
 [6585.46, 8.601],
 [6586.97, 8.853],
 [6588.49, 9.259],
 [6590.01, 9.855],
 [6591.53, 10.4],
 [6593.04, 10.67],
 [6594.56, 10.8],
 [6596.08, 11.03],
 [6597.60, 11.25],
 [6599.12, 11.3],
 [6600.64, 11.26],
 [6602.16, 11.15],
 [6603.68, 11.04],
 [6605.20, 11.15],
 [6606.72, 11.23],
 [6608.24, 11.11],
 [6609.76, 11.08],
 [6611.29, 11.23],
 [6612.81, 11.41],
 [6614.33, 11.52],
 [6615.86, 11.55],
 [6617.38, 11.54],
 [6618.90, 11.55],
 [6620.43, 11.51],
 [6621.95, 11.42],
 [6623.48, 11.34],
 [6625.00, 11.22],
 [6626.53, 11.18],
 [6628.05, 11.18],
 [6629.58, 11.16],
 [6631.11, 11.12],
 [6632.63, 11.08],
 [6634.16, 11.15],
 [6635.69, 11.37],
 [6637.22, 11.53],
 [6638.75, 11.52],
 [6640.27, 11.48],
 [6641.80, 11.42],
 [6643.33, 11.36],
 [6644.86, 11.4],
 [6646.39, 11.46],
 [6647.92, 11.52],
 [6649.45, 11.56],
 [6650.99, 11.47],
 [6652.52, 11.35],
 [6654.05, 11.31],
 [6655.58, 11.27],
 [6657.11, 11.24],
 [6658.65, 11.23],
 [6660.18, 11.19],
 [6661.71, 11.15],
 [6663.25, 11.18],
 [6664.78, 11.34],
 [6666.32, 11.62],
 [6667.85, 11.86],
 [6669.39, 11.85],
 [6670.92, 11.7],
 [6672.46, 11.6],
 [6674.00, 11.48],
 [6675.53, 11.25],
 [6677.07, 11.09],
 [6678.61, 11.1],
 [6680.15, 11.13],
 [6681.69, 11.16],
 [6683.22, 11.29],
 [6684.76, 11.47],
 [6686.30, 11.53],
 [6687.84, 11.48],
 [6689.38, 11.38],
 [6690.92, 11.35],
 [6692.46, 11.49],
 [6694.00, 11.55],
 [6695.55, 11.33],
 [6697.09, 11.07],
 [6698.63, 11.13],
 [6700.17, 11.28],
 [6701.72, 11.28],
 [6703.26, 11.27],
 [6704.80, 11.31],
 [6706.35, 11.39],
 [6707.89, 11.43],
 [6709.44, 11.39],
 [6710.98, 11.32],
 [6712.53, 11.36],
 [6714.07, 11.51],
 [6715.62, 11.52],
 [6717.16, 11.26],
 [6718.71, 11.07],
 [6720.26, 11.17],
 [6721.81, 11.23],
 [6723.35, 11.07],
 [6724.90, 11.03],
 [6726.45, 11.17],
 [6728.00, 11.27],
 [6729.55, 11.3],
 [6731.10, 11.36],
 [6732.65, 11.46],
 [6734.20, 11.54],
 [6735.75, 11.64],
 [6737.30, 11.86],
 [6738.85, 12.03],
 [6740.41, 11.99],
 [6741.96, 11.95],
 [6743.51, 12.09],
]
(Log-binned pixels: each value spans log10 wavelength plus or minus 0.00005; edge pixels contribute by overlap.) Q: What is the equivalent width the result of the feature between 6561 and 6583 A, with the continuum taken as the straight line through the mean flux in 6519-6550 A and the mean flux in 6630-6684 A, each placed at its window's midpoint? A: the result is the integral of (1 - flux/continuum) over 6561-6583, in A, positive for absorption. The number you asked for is 1.2 A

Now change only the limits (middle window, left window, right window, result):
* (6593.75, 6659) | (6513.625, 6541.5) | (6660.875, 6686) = 1.30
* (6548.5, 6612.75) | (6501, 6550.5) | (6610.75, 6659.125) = 3.88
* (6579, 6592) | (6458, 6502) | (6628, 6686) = 2.58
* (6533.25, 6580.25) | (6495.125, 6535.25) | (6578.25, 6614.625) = -1.10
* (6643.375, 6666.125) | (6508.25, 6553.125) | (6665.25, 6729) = 0.20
